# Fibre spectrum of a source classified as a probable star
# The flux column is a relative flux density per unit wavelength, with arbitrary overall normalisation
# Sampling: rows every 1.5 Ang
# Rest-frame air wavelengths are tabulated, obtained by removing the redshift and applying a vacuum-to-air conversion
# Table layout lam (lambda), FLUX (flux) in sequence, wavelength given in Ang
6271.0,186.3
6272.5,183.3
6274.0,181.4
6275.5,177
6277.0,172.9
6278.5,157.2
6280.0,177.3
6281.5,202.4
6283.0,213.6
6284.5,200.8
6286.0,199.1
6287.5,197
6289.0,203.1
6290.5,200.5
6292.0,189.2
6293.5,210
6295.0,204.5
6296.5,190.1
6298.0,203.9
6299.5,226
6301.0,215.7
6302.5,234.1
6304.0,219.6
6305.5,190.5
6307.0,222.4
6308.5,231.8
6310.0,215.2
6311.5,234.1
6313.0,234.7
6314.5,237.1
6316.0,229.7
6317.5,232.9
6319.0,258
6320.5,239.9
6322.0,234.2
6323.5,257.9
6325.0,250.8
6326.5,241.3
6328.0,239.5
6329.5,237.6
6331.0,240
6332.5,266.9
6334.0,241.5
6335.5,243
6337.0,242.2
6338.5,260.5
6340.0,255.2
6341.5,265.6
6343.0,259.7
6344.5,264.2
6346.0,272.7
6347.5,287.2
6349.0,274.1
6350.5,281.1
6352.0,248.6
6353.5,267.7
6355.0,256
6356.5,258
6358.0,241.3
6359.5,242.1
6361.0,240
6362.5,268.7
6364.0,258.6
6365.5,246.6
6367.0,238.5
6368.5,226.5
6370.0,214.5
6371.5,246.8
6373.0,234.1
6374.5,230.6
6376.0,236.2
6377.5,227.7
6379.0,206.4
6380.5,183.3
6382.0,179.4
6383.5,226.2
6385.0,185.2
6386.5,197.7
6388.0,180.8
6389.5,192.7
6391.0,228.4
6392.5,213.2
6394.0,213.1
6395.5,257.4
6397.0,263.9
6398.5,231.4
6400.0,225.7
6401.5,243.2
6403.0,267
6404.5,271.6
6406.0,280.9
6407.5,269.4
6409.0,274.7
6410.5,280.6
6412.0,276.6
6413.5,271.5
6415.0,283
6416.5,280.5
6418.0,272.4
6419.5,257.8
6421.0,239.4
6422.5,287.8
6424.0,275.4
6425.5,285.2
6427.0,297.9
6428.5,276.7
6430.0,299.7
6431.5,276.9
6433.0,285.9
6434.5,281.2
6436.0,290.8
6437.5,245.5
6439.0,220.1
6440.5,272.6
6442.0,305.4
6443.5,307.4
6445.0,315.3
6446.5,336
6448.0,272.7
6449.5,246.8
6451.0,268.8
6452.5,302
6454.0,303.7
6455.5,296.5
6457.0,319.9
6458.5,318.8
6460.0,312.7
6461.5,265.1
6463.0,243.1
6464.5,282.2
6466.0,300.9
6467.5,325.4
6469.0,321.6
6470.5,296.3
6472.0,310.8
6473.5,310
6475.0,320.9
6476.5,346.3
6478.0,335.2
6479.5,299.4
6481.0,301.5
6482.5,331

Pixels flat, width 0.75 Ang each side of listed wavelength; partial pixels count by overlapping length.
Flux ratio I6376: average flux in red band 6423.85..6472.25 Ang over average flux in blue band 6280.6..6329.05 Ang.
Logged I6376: 1.3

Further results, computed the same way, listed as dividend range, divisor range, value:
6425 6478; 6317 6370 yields 1.17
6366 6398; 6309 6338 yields 0.91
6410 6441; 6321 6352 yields 1.07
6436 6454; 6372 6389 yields 1.36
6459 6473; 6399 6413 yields 1.12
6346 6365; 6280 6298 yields 1.30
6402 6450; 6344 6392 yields 1.18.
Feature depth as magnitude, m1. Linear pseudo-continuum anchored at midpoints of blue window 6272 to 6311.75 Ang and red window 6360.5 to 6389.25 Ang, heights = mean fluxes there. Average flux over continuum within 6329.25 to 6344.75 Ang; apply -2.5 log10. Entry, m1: -0.19 mag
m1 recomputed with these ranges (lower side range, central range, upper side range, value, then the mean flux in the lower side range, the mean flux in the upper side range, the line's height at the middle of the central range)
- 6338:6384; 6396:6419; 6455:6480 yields 0.02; 245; 306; 272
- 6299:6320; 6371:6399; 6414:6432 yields 0.20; 227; 278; 261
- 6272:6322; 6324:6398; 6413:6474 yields 0.01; 209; 287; 243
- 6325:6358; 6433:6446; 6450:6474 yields 0.03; 257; 298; 290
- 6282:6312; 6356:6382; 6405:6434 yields 0.07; 210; 277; 250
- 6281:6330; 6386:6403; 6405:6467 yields 0.17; 221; 283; 263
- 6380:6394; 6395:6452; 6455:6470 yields -0.11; 200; 299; 247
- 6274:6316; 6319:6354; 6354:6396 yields -0.18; 206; 226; 216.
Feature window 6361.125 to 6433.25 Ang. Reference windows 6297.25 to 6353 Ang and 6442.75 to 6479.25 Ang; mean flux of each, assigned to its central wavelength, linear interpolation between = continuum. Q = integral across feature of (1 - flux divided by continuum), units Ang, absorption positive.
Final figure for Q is 7.4 Ang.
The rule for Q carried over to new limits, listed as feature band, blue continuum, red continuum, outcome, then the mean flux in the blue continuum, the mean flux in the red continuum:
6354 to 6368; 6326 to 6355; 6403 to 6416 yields 0.7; 257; 276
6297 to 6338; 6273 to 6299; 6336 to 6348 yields -0.4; 193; 262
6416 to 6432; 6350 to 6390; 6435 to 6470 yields -0.5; 230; 290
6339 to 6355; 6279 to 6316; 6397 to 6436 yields -2.1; 211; 272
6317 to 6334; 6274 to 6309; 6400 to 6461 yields -1.9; 201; 281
